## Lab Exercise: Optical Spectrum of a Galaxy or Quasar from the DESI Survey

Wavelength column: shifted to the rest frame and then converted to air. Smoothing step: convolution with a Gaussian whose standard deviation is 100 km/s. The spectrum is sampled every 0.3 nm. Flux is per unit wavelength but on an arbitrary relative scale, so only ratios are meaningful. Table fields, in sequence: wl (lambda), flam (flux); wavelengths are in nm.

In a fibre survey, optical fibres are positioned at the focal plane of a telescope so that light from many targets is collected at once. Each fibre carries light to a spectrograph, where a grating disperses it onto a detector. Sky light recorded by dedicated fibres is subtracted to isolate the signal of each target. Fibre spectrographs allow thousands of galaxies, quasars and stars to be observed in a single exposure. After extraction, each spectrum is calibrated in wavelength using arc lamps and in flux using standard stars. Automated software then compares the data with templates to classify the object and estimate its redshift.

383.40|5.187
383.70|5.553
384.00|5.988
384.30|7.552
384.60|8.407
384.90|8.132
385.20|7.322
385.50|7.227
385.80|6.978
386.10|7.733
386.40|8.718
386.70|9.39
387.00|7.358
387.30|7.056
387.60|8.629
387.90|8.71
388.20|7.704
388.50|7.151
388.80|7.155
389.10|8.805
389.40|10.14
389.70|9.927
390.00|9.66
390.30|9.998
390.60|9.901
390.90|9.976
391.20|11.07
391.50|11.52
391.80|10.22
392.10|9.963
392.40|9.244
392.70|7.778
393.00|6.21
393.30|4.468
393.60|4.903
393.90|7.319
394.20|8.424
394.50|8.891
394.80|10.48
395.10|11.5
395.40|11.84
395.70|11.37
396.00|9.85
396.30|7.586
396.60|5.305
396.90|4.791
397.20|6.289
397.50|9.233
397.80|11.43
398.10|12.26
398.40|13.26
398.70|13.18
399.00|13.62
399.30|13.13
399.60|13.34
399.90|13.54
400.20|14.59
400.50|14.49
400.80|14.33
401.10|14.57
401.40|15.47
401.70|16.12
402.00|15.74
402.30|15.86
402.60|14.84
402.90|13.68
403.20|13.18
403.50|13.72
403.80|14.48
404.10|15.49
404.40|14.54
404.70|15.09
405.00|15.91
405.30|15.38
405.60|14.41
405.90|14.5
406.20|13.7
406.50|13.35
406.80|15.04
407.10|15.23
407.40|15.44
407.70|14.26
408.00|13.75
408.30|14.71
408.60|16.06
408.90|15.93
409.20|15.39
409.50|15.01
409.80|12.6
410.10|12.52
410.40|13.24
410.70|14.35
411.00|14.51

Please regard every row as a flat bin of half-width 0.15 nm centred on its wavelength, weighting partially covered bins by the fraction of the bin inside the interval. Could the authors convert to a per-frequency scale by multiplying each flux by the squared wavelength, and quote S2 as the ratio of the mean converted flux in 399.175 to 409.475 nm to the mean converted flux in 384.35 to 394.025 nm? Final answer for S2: 1.89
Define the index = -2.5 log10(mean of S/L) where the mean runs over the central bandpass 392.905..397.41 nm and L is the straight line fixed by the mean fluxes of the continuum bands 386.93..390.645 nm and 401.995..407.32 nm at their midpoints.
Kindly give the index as 0.35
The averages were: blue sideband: 8.62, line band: 7.99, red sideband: 14.7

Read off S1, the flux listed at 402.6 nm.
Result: 14.84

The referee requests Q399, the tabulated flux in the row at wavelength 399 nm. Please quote 13.62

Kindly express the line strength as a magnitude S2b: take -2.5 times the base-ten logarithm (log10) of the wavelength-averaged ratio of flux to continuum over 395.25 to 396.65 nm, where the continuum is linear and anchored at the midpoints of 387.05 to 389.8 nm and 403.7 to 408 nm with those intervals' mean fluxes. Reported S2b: 0.17 mag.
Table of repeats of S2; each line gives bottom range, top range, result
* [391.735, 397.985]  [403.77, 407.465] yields 1.85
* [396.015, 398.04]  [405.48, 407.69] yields 1.95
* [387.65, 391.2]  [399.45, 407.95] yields 1.73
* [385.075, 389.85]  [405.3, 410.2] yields 1.98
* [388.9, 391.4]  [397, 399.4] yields 1.20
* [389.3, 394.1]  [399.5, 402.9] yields 1.75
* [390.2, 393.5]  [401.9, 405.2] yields 1.73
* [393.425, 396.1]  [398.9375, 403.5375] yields 1.59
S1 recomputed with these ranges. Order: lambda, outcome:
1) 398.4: 13.26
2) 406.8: 15.04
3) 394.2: 8.424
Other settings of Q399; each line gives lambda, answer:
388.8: 7.155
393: 6.21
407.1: 15.23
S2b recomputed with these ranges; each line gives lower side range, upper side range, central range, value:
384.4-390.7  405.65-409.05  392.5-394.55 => 0.45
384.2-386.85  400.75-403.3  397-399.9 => 0.15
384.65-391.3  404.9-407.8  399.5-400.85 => -0.12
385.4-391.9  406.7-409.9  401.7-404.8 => -0.11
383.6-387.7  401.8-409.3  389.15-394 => 0.08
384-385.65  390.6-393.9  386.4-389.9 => -0.05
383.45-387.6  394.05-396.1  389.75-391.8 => -0.14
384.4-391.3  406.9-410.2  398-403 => -0.16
